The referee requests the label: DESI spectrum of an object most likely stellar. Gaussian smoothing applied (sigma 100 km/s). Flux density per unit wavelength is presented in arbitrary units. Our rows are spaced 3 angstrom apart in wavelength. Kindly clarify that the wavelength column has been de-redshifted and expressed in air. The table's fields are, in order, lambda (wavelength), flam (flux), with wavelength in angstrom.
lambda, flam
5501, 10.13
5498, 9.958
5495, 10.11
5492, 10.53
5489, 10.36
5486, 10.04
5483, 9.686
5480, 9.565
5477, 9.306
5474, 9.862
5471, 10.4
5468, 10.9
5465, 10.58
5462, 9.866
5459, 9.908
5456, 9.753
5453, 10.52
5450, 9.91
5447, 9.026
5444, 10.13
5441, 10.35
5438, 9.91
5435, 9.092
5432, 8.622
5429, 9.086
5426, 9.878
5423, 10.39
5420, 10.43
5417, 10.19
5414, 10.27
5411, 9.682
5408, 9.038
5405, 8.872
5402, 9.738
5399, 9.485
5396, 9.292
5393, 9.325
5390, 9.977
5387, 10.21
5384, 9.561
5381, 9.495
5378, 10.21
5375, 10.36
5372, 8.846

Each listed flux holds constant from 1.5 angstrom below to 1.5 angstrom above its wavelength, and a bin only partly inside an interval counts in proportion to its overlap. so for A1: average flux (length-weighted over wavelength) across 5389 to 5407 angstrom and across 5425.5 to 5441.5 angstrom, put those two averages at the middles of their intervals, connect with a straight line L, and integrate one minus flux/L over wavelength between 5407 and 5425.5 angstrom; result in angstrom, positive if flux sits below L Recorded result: -1.18 angstrom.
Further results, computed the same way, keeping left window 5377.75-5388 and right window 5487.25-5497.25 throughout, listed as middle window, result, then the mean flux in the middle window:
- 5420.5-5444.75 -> 0.8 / 9.7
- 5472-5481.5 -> 0.6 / 9.62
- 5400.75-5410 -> 0.6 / 9.23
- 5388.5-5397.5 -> 0.3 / 9.53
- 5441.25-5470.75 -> 0.1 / 10.1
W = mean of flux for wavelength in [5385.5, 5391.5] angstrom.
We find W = 10.1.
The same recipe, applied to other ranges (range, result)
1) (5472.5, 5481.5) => 9.58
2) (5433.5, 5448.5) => 9.7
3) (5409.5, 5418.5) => 10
